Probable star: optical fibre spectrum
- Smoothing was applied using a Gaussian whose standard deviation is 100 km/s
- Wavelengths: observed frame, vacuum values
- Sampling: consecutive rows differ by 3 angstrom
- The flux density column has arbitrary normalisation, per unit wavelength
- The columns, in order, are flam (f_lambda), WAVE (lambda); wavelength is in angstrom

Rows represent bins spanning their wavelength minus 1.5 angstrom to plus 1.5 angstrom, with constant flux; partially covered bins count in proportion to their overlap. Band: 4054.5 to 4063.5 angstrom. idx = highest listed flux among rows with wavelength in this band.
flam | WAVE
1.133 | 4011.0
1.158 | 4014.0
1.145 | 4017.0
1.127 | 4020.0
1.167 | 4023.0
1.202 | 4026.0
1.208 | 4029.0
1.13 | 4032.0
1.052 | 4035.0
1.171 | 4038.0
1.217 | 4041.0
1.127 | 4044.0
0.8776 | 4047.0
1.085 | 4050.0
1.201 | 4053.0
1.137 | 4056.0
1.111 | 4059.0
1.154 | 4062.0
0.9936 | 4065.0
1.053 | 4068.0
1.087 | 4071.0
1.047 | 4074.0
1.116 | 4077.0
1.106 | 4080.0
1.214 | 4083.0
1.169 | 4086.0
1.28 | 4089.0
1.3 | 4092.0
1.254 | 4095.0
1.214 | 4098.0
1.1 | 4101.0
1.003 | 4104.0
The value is 1.154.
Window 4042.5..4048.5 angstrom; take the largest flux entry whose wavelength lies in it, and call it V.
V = 1.127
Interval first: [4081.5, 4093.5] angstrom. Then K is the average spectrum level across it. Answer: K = 1.24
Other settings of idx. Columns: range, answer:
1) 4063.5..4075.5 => 1.087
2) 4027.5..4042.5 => 1.217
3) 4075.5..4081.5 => 1.116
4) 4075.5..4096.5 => 1.3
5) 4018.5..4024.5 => 1.167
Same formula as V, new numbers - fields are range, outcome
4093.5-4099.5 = 1.254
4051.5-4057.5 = 1.201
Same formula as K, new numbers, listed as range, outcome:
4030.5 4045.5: 1.14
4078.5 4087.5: 1.16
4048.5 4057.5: 1.14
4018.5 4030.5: 1.18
